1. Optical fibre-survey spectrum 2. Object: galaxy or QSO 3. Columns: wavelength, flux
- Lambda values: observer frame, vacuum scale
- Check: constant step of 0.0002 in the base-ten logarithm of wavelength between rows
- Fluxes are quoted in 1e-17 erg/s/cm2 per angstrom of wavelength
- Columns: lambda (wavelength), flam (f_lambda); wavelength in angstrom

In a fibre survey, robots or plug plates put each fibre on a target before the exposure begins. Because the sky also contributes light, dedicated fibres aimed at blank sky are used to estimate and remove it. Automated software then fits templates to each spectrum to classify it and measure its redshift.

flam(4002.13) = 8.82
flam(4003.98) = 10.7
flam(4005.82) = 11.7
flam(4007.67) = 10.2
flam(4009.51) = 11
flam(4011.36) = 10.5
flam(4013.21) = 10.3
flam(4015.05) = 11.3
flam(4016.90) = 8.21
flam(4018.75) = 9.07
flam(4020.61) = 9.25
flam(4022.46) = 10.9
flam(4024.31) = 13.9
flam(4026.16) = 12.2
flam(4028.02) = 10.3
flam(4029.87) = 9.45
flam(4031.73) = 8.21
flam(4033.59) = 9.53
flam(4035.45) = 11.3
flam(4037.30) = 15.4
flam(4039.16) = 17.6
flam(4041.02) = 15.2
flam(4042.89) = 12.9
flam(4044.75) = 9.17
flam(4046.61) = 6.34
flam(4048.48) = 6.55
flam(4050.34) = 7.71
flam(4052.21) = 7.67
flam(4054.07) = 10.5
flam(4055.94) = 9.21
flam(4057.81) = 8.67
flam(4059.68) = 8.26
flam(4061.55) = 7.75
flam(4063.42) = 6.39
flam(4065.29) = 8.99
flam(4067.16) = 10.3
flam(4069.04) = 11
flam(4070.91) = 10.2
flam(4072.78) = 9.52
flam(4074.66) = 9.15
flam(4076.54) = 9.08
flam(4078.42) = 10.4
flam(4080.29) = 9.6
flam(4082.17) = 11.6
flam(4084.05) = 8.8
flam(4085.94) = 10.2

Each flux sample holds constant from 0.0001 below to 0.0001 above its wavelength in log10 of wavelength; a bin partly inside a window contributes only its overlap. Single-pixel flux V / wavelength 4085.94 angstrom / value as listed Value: 10.2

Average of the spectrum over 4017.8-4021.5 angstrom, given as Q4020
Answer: 9.13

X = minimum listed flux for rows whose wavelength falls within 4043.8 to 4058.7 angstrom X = 6.34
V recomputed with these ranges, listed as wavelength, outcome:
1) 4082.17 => 11.6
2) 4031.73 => 8.21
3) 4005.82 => 11.7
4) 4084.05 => 8.8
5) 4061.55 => 7.75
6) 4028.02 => 10.3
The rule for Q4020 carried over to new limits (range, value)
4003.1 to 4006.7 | 11.2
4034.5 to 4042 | 14.8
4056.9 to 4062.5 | 8.22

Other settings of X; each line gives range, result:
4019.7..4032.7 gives 8.21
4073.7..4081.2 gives 9.08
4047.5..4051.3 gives 6.55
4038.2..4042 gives 15.2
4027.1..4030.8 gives 9.45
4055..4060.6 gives 8.26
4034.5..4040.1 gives 11.3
